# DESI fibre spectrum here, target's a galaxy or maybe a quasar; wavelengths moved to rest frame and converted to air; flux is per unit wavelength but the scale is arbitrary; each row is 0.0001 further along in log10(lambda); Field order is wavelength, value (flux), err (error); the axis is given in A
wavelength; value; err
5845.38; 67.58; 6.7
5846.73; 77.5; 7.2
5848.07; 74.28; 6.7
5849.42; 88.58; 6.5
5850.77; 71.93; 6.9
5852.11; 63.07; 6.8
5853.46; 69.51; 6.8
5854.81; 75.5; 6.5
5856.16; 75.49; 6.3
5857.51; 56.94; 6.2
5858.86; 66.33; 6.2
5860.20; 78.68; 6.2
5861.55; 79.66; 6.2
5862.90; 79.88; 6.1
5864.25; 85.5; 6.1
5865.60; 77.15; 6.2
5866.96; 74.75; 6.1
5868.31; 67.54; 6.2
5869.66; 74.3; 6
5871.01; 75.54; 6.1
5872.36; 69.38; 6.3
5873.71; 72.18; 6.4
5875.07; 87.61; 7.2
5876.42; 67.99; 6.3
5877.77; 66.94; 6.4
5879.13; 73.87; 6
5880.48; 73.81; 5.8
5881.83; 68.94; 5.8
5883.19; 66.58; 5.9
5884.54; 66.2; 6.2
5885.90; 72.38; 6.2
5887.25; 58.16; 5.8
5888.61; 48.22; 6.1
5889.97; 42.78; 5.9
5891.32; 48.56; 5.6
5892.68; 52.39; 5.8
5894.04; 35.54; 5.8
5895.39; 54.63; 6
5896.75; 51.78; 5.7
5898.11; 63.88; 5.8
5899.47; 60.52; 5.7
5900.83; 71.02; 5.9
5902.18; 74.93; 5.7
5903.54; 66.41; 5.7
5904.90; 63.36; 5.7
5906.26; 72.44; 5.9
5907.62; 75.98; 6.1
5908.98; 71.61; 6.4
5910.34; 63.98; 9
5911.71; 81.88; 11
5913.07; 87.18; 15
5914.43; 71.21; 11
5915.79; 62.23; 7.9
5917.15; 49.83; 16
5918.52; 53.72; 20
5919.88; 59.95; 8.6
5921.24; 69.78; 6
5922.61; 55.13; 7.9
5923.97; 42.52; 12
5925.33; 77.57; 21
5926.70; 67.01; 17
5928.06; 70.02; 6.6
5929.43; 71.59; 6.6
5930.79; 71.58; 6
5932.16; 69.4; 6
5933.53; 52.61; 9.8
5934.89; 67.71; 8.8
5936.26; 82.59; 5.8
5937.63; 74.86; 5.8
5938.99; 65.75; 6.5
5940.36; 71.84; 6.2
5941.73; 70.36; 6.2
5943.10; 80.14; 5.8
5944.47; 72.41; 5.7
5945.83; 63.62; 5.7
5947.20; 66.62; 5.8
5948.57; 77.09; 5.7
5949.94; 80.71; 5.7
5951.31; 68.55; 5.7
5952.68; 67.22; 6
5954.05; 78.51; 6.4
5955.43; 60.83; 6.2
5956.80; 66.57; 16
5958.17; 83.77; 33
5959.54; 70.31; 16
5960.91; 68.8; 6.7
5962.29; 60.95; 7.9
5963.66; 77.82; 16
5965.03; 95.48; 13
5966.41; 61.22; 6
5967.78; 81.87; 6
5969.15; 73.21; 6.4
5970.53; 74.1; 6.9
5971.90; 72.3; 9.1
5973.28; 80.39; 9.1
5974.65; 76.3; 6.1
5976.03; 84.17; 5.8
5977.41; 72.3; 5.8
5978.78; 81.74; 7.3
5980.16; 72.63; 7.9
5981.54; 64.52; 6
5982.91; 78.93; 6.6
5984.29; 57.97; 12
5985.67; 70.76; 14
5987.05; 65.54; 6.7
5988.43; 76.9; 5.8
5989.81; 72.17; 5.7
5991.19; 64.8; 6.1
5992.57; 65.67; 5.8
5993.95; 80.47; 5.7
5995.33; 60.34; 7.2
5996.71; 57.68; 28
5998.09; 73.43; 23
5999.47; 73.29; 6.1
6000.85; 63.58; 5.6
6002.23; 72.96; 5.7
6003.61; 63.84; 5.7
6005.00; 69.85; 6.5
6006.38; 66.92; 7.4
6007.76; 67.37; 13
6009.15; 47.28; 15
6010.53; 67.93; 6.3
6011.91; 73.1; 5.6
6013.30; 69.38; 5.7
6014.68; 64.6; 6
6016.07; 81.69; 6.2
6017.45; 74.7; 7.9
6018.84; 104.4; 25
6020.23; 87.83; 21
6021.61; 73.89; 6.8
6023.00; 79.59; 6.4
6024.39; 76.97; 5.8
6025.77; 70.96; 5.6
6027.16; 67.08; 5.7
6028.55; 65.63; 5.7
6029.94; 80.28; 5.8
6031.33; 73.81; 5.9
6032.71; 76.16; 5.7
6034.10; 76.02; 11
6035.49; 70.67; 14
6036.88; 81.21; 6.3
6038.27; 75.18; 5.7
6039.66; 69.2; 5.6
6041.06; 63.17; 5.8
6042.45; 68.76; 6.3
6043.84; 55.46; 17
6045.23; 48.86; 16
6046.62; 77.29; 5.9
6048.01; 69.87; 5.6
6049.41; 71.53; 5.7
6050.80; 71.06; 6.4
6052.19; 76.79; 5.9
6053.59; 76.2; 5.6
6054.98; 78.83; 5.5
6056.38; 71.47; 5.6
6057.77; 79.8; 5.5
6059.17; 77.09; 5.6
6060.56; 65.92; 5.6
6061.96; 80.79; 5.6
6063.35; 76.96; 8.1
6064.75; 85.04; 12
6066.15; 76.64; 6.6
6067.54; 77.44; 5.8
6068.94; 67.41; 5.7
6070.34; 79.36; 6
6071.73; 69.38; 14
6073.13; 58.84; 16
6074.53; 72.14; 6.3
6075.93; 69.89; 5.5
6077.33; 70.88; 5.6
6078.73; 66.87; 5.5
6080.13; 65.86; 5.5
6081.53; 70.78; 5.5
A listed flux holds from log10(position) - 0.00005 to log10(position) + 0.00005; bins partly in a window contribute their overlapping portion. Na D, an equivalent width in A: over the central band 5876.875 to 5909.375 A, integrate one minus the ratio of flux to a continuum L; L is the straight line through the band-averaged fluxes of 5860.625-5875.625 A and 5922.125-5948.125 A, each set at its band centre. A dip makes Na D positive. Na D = 4.85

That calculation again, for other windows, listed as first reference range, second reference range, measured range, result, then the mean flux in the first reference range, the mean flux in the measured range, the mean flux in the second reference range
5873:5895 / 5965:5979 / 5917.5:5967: 1.9 A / 62.5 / 69.2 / 76.6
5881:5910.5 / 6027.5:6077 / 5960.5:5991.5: -3.0 A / 61.4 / 73.4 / 72.4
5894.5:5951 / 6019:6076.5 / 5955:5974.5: -1.2 A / 67.6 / 73.7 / 73.2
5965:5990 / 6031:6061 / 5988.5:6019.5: 1.3 A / 73.8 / 69.9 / 71.6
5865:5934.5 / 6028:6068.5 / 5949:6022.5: -2.4 A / 65.6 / 72.1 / 73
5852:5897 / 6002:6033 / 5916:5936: 1.8 A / 67.2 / 63.1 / 72.8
